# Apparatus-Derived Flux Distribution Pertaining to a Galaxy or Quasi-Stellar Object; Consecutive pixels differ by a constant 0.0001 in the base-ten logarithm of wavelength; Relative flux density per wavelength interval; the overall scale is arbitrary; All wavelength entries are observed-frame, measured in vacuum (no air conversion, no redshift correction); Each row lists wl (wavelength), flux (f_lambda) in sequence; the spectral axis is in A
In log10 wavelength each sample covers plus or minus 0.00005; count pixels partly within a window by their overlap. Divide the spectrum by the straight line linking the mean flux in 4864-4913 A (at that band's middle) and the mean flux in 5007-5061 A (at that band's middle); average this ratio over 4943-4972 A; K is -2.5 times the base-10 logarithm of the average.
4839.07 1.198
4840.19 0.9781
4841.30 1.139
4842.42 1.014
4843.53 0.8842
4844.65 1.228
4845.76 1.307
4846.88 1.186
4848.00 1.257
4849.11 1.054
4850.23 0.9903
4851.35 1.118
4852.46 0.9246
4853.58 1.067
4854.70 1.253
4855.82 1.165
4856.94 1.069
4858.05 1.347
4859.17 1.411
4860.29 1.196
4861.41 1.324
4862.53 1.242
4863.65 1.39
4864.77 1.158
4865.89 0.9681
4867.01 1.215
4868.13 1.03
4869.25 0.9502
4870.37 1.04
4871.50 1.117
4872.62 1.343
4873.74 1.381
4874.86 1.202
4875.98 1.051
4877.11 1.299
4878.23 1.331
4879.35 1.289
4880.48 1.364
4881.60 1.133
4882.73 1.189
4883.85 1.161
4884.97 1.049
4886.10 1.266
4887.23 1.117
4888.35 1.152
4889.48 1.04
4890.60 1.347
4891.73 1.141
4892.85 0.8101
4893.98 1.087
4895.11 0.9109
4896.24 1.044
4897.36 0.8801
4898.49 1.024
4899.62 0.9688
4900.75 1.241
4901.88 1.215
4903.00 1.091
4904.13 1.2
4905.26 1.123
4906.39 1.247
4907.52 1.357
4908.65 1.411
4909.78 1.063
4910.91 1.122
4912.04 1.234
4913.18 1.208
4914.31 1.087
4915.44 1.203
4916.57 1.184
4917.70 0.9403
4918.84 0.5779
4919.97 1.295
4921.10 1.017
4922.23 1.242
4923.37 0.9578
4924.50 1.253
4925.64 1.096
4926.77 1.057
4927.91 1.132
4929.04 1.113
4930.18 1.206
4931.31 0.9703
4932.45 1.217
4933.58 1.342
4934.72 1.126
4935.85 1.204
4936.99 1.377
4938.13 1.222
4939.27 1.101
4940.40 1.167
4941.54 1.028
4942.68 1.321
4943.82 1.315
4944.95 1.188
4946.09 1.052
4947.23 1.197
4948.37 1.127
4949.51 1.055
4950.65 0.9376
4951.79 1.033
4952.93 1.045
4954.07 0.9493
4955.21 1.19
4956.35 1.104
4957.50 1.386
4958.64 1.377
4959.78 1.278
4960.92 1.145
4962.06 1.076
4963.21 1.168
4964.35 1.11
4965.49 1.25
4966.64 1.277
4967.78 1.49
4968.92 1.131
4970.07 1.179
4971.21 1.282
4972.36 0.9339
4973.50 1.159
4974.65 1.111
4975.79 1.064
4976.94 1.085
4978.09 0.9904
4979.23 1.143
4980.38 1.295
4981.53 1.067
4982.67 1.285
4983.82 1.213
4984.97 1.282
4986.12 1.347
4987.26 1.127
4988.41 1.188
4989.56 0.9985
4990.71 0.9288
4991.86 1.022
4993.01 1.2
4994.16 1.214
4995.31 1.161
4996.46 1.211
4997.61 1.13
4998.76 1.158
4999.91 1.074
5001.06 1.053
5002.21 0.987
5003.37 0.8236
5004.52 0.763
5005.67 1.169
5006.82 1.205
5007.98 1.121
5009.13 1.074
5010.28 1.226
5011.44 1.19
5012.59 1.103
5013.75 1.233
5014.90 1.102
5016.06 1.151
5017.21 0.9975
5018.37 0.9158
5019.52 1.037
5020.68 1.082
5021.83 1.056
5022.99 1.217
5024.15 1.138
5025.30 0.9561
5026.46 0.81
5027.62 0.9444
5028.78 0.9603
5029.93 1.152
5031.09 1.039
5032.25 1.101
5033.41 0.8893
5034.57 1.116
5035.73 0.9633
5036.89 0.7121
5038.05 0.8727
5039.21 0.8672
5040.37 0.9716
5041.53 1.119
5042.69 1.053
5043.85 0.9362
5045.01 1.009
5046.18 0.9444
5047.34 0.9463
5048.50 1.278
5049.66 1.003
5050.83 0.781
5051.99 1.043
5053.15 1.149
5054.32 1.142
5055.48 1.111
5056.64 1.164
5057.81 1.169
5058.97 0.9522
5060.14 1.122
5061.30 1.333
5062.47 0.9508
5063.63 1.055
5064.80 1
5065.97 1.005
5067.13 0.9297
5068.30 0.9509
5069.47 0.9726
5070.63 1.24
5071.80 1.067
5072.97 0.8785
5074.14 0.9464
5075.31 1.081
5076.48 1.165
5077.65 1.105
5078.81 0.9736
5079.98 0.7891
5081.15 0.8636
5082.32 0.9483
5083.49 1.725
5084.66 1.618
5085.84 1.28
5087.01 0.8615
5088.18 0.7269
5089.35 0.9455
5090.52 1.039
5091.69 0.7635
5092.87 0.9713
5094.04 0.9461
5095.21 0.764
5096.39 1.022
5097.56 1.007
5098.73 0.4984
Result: -0.07 mag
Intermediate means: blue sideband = 1.15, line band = 1.17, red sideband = 1.04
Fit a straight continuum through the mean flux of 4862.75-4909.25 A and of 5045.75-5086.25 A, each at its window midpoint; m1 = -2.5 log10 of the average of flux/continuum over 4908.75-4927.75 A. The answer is 0.036 mag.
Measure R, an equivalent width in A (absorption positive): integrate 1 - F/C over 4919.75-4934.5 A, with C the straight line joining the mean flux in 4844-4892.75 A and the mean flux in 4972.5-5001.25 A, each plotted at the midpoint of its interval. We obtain 0.2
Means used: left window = 1.18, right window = 1.14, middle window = 1.14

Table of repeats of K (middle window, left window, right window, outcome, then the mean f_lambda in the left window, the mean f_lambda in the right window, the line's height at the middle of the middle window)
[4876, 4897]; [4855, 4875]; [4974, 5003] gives 0.04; 1.2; 1.13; 1.19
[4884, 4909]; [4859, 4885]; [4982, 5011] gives 0.06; 1.2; 1.12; 1.19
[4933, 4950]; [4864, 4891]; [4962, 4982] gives -0.02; 1.18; 1.16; 1.16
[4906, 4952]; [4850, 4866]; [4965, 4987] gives 0.04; 1.18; 1.19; 1.19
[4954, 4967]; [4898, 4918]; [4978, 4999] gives -0.03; 1.17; 1.16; 1.16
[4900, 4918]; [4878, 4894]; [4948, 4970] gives -0.02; 1.16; 1.17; 1.16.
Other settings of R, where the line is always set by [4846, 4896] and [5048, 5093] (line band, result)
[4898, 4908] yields -0.2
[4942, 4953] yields -0.1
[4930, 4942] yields -0.6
